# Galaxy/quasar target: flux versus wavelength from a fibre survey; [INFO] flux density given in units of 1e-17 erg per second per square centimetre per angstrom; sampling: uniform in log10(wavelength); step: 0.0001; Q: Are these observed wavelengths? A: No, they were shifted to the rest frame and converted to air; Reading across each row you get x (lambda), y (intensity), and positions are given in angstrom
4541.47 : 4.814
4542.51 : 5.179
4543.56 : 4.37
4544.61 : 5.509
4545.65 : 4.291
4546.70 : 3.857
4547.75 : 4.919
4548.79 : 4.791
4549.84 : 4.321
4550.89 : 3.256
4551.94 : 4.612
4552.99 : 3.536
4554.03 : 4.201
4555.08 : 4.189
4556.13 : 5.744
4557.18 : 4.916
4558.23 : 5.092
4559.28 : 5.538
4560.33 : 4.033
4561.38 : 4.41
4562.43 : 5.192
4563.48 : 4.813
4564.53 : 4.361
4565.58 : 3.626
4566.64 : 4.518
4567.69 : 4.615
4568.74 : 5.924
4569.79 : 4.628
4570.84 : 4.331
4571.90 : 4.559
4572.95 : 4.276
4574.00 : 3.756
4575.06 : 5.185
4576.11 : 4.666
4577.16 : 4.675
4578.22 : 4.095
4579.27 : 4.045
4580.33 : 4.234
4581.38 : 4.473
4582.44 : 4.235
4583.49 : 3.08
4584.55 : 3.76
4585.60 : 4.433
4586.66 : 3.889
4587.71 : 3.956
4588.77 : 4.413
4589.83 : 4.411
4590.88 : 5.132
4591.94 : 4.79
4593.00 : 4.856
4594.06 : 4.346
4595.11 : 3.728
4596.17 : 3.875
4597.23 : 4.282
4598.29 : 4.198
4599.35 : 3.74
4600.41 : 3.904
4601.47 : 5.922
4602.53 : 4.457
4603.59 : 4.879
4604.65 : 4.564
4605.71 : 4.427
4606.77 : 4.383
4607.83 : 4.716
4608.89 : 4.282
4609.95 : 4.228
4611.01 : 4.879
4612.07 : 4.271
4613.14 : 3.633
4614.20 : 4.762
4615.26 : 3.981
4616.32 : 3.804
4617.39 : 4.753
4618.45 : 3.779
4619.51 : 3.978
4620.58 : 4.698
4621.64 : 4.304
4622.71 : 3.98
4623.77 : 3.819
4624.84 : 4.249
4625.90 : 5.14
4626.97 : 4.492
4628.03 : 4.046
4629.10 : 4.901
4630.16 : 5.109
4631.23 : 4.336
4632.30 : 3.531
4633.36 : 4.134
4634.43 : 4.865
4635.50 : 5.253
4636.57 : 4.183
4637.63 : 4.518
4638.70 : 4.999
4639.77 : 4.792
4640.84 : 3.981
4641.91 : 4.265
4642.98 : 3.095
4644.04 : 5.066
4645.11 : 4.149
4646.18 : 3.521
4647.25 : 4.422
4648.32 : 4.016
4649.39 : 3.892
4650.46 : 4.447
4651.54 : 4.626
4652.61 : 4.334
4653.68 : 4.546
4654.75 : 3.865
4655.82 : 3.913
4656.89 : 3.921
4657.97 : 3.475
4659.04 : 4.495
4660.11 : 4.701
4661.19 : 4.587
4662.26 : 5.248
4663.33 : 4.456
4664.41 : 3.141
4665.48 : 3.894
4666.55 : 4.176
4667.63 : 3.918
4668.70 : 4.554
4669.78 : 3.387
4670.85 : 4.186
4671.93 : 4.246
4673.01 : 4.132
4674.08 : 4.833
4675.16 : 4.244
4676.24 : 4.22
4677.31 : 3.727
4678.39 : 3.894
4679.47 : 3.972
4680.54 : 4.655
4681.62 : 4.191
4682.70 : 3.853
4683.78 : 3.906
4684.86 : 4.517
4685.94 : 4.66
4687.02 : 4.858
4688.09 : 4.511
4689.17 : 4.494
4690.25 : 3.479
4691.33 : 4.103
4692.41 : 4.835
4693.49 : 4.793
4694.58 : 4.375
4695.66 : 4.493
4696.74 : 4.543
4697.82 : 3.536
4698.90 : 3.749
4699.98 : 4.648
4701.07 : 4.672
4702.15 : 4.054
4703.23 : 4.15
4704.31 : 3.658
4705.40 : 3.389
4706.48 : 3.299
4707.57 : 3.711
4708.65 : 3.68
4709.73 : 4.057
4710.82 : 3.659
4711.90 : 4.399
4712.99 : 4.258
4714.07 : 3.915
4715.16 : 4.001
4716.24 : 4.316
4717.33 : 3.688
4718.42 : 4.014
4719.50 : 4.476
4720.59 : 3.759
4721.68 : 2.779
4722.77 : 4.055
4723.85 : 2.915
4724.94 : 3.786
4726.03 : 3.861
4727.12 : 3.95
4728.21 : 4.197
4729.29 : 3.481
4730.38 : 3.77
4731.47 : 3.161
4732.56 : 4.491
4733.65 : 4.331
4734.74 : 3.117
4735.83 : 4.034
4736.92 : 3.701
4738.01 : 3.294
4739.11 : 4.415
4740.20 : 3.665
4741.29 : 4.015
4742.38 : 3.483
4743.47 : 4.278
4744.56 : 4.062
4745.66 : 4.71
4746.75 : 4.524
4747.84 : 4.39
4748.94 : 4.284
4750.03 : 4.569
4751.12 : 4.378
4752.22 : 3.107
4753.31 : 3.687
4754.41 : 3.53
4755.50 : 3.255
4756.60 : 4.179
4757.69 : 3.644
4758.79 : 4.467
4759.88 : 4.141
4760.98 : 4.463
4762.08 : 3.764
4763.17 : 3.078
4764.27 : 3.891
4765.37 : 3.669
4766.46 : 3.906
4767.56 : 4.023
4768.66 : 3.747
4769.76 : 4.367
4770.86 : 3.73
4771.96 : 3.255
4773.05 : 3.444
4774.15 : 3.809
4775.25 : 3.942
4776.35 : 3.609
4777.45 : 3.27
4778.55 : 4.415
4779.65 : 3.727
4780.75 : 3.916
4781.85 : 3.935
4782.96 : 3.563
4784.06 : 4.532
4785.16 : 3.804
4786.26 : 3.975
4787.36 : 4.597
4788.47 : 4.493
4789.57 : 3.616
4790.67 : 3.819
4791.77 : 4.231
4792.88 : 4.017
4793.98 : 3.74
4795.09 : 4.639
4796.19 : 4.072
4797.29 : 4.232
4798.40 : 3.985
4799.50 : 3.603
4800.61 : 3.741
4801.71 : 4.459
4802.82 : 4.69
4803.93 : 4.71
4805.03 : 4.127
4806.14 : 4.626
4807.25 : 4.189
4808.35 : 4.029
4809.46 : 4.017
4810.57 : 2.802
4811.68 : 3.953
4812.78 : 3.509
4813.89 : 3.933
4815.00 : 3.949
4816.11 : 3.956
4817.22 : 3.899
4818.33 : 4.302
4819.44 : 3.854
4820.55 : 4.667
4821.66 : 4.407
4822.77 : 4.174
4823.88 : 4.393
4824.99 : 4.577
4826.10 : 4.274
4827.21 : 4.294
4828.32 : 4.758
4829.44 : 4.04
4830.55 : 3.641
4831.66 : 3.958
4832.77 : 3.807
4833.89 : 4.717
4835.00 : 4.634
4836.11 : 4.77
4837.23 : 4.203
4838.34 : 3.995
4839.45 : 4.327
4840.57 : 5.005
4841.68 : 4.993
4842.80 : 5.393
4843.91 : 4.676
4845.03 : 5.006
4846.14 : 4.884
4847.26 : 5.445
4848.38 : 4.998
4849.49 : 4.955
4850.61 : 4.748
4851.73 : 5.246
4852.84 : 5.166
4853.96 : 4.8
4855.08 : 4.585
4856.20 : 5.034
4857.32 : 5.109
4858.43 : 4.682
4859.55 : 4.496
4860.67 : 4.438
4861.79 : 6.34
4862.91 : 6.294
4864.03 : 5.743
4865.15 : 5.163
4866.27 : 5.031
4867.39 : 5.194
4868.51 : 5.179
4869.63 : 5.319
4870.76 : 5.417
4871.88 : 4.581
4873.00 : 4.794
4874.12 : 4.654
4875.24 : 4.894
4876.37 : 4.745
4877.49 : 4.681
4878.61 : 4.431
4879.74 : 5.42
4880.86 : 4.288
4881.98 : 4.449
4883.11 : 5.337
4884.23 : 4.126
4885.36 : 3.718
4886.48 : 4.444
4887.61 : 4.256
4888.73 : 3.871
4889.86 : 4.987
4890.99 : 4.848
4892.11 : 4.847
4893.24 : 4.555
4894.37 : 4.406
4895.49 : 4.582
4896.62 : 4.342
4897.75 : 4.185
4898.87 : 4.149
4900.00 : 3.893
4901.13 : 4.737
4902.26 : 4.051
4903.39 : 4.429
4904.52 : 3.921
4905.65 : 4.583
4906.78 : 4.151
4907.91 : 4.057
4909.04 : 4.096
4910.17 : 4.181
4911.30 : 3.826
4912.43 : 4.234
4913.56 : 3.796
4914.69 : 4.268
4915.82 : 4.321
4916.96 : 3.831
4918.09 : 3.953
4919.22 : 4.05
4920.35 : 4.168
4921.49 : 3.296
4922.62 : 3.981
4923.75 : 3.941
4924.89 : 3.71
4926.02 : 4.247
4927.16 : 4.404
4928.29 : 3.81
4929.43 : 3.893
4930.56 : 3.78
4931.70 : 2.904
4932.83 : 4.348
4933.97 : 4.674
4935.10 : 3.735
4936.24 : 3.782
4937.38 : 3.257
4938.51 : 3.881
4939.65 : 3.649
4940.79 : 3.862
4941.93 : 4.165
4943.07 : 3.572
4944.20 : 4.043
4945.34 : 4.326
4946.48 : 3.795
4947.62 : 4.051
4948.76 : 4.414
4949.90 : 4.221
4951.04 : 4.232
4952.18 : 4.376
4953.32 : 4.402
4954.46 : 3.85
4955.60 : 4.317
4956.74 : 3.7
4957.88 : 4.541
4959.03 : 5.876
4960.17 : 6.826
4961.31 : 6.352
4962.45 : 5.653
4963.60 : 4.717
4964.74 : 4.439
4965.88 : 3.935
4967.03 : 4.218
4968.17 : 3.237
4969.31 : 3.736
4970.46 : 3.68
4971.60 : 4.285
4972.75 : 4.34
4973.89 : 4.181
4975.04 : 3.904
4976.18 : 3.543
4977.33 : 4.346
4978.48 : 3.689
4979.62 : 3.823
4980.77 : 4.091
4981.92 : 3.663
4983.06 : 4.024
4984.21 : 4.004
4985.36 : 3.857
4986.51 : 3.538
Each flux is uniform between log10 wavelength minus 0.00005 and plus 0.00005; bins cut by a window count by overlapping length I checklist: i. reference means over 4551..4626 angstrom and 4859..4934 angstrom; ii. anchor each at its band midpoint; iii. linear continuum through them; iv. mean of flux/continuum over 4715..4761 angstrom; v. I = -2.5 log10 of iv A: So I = 0.13 mag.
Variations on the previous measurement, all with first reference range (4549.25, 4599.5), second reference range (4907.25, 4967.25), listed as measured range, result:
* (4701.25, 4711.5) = 0.14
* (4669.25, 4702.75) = 0.02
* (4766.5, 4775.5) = 0.13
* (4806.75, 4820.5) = 0.10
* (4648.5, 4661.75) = 0.03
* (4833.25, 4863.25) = -0.16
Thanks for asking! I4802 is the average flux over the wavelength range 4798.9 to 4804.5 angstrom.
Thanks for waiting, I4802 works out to 4.24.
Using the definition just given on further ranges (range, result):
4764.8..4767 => 3.8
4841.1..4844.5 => 5.02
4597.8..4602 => 4.44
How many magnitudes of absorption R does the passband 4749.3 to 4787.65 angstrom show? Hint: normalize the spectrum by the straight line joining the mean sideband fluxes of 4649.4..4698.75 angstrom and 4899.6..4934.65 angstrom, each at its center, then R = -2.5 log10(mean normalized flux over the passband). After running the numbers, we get 0.08 mag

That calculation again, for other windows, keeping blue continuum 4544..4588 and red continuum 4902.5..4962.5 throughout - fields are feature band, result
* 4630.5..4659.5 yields 0.034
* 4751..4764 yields 0.138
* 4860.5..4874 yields -0.246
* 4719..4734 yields 0.147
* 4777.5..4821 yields 0.058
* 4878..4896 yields -0.082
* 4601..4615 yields -0.034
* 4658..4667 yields 0.020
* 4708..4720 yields 0.076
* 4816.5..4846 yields -0.043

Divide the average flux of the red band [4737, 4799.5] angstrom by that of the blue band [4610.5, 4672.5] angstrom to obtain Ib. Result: 0.9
